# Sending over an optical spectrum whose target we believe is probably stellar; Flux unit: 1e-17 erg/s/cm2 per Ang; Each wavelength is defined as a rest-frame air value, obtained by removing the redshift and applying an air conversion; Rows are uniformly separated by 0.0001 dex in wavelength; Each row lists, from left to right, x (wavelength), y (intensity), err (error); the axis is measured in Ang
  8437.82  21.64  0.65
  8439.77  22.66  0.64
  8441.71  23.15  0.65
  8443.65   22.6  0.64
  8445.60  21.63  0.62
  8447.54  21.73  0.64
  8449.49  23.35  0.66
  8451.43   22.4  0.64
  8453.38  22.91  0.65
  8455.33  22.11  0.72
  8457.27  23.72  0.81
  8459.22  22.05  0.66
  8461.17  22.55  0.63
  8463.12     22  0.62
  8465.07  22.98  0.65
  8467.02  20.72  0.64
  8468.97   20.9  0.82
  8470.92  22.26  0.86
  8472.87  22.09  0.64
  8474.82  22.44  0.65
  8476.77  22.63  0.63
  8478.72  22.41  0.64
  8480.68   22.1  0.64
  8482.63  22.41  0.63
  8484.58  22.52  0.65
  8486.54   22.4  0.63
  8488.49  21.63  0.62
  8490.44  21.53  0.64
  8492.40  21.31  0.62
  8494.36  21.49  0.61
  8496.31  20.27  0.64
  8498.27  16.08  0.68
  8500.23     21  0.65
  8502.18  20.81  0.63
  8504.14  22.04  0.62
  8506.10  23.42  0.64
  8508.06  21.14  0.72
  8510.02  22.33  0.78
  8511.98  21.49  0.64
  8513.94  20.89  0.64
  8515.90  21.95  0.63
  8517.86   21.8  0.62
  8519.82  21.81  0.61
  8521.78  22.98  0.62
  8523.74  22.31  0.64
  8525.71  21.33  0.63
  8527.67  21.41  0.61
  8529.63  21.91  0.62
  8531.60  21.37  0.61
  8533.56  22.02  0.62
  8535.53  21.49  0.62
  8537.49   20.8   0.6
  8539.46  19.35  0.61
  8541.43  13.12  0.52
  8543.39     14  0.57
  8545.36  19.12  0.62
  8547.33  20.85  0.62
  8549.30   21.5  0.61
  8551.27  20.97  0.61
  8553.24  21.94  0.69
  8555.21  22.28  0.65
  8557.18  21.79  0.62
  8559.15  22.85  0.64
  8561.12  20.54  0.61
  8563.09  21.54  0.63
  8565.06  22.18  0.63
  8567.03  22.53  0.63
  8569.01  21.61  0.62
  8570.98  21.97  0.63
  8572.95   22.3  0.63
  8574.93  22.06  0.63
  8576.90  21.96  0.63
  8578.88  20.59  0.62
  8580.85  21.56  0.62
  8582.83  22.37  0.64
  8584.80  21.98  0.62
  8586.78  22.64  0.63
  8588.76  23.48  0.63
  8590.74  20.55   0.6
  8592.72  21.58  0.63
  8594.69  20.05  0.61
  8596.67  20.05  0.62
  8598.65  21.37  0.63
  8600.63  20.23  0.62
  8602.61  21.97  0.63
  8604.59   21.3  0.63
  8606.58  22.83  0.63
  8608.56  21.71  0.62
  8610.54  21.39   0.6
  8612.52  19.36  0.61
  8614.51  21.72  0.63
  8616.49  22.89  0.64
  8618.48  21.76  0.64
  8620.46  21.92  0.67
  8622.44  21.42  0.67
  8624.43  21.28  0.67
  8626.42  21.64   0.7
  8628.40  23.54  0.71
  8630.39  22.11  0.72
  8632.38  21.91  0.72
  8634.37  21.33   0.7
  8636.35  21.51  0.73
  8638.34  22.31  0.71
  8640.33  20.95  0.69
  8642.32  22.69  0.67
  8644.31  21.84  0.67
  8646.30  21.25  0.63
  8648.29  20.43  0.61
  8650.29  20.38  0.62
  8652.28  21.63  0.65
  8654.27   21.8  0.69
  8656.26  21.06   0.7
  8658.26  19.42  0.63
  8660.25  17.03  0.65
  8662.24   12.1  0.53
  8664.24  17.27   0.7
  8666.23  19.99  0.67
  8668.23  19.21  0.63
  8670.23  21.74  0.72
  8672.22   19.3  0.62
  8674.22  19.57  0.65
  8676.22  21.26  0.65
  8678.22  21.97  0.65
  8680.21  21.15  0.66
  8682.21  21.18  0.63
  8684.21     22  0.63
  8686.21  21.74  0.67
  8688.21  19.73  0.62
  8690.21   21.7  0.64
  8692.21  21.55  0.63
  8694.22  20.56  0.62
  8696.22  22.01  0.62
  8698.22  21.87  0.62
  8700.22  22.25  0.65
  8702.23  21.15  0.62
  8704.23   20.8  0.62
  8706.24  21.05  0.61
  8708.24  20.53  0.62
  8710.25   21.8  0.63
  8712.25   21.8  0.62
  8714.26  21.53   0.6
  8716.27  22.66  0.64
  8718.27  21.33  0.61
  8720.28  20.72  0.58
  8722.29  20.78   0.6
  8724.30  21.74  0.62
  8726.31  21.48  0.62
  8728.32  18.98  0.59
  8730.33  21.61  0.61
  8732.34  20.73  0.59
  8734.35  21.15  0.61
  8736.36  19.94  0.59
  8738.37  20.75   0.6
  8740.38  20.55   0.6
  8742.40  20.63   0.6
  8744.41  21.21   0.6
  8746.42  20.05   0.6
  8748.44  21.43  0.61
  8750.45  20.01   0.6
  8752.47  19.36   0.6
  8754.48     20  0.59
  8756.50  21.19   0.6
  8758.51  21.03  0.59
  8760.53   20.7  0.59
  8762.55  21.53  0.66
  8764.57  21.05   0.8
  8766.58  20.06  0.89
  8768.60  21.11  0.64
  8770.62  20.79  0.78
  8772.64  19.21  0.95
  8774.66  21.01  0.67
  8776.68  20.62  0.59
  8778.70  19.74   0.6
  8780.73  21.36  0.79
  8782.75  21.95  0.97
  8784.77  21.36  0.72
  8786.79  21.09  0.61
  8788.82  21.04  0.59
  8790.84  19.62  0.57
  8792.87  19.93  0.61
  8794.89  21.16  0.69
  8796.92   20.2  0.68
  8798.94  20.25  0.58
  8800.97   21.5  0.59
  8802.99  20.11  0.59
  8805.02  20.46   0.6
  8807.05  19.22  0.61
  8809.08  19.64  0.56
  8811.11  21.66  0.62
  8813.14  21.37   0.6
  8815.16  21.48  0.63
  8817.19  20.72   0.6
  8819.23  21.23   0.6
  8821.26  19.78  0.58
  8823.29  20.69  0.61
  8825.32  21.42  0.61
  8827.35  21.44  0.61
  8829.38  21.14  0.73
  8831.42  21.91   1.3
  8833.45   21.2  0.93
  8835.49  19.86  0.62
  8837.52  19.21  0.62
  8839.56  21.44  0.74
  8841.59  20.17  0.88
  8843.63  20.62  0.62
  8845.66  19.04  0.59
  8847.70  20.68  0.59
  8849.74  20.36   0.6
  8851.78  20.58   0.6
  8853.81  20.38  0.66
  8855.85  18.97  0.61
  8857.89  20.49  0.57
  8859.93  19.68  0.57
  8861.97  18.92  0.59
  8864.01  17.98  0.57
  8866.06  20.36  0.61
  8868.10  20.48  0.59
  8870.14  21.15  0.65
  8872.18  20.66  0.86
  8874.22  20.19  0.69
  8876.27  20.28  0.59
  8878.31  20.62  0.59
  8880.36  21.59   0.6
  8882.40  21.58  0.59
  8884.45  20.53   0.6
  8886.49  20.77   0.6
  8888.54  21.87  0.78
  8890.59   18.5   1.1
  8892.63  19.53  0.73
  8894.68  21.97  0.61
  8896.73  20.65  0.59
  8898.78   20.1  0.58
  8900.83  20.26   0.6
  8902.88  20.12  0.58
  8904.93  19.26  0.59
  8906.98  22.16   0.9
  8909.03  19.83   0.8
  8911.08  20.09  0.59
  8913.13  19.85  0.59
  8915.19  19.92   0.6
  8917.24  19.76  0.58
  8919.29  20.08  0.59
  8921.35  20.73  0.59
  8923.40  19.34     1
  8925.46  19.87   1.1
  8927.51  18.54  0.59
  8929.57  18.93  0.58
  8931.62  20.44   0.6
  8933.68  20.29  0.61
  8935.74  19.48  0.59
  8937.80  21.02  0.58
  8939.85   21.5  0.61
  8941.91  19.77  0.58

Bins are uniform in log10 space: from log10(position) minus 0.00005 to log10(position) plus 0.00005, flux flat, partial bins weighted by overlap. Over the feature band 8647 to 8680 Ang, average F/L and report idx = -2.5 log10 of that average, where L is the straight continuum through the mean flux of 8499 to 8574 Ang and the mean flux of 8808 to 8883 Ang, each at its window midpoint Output 0.06 mag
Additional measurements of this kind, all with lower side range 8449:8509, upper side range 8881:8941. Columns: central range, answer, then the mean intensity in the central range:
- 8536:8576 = 0.045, 20.7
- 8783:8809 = 0.009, 20.5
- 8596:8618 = 0.000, 21.4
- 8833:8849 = 0.014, 20.2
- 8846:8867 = 0.035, 19.8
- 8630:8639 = -0.027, 21.8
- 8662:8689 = 0.054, 20.1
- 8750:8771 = 0.009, 20.6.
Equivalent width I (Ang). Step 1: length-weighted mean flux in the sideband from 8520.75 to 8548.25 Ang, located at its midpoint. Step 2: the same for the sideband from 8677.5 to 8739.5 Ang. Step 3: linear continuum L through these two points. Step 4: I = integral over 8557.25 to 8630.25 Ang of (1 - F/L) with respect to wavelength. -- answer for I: -4.2 Ang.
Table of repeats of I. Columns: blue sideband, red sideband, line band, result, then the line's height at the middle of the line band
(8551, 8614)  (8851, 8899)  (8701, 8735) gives -0.2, 21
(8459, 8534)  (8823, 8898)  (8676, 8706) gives -0.5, 21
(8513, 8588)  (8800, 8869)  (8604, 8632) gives -1.0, 21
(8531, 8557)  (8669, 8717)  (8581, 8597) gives -1.0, 20.3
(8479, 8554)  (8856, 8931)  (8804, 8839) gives -0.7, 20.3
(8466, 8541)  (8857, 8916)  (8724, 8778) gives 0.2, 20.7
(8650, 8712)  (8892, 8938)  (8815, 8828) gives -0.4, 20.2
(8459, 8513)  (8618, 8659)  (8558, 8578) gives -0.3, 21.6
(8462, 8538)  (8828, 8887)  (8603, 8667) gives 0.7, 21.2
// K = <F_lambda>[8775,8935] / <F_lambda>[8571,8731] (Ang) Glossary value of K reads 0.97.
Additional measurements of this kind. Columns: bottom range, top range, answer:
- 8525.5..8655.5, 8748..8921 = 0.96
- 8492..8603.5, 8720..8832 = 0.98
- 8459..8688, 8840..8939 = 0.95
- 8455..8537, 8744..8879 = 0.94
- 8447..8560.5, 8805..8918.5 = 0.95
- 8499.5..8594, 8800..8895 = 0.96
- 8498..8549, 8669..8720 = 1.03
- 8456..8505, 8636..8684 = 0.94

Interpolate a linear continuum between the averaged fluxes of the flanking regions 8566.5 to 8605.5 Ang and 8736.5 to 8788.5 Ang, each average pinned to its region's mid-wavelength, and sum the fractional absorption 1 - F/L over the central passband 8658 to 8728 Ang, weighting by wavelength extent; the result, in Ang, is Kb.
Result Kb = 1.4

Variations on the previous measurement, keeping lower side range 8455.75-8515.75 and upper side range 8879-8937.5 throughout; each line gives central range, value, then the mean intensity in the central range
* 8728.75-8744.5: 0.1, 20.7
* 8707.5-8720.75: -0.4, 21.5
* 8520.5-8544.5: 1.5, 20.2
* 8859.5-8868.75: 0.4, 19.4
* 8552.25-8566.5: -0.3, 21.9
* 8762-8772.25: 0.0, 20.8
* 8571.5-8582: -0.2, 21.7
